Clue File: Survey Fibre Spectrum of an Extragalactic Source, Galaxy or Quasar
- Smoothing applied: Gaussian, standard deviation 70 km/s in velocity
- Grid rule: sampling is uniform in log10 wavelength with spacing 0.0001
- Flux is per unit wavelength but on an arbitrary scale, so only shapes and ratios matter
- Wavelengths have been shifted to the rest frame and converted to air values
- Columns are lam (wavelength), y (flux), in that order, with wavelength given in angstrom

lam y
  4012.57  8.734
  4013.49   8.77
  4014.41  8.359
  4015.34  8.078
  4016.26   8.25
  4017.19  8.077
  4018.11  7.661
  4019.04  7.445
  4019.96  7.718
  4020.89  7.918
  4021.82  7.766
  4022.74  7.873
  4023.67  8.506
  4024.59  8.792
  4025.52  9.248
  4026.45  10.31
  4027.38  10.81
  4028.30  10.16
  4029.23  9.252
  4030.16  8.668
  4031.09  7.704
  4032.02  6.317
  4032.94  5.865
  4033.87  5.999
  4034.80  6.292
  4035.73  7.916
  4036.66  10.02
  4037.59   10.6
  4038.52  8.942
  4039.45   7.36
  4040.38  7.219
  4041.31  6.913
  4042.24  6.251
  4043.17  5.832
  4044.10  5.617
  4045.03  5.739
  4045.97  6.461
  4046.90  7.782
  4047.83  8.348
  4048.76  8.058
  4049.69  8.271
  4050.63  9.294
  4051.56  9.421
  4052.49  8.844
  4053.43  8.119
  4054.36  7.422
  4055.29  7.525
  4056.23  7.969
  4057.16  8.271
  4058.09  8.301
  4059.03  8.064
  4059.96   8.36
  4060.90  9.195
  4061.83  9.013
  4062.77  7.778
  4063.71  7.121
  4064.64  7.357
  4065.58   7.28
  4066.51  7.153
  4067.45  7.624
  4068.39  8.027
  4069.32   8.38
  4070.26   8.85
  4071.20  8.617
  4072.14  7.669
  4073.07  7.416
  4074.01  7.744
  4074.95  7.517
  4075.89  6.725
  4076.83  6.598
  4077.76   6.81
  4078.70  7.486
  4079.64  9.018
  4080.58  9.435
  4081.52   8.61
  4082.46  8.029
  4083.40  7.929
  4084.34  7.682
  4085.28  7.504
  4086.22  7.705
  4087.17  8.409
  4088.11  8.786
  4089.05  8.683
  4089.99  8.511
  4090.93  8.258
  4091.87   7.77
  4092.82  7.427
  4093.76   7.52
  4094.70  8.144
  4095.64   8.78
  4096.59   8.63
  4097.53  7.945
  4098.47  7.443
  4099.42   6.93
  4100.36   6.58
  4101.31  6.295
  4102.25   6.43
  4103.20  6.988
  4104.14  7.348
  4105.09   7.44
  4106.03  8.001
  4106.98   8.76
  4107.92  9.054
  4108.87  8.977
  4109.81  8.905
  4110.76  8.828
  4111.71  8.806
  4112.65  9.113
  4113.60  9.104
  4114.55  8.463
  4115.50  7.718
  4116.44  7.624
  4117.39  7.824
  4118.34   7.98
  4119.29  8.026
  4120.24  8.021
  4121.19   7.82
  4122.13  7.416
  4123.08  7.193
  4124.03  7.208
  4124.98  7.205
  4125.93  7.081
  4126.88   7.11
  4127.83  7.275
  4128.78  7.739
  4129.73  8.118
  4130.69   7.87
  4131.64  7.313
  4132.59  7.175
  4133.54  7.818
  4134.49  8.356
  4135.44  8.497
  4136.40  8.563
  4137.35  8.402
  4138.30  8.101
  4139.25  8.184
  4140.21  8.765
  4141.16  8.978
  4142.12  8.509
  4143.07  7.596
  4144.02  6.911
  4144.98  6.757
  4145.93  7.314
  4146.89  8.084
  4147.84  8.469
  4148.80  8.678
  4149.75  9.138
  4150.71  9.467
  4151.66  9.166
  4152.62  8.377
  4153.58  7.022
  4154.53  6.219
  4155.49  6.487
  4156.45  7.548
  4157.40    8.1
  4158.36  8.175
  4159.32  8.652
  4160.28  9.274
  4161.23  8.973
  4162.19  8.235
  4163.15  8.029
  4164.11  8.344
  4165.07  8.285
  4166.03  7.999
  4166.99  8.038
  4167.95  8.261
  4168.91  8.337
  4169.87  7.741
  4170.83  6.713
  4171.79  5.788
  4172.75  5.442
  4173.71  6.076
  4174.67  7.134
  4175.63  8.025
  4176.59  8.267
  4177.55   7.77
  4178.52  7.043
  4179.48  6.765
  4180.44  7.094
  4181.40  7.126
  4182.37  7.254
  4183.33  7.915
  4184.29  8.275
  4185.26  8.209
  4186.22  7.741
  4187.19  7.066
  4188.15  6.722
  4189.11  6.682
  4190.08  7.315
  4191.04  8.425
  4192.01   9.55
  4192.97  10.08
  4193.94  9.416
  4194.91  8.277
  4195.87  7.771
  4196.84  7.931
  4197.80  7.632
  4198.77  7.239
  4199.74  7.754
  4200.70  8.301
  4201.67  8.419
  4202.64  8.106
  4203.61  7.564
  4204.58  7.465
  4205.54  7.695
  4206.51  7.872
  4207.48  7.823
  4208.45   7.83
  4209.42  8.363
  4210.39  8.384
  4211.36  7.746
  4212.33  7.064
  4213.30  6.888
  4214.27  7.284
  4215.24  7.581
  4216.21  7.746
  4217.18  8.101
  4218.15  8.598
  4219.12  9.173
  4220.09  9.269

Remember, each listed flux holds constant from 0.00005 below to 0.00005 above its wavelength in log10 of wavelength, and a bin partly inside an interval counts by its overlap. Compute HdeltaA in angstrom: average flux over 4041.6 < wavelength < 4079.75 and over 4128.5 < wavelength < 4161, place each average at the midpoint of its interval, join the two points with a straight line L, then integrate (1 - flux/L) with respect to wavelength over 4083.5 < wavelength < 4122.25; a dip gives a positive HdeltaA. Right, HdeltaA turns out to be -0.5 angstrom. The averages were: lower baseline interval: 7.72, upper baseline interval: 8.06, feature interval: 8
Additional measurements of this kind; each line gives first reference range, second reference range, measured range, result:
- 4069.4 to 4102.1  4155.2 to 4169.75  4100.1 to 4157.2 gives 1.0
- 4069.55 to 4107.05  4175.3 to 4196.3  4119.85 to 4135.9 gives 0.5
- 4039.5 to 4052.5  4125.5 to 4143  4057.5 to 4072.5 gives -1.1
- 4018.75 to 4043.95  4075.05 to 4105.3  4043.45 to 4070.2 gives 0.1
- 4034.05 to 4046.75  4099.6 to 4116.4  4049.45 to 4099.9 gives -2.4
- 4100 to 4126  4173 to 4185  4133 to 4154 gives -1.6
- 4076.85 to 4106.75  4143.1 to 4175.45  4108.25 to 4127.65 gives -0.5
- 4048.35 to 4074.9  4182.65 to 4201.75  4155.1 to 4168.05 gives -0.2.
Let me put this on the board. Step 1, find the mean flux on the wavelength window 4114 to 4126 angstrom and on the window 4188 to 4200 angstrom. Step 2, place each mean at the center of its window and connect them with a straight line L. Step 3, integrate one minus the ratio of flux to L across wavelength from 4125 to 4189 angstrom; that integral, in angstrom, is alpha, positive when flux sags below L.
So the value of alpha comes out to 0.9 angstrom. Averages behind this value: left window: 7.69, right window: 8.1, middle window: 7.78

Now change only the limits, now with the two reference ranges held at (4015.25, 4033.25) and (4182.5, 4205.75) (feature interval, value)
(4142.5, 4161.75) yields 0.11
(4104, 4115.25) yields -0.59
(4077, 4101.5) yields 0.80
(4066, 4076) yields 0.51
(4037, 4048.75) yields 1.41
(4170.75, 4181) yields 1.39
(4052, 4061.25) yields 0.09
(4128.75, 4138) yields 0.13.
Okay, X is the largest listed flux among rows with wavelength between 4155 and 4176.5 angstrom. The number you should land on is 9.274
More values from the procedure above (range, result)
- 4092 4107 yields 8.78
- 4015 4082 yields 10.81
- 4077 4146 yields 9.435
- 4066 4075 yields 8.85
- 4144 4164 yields 9.467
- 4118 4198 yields 10.08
